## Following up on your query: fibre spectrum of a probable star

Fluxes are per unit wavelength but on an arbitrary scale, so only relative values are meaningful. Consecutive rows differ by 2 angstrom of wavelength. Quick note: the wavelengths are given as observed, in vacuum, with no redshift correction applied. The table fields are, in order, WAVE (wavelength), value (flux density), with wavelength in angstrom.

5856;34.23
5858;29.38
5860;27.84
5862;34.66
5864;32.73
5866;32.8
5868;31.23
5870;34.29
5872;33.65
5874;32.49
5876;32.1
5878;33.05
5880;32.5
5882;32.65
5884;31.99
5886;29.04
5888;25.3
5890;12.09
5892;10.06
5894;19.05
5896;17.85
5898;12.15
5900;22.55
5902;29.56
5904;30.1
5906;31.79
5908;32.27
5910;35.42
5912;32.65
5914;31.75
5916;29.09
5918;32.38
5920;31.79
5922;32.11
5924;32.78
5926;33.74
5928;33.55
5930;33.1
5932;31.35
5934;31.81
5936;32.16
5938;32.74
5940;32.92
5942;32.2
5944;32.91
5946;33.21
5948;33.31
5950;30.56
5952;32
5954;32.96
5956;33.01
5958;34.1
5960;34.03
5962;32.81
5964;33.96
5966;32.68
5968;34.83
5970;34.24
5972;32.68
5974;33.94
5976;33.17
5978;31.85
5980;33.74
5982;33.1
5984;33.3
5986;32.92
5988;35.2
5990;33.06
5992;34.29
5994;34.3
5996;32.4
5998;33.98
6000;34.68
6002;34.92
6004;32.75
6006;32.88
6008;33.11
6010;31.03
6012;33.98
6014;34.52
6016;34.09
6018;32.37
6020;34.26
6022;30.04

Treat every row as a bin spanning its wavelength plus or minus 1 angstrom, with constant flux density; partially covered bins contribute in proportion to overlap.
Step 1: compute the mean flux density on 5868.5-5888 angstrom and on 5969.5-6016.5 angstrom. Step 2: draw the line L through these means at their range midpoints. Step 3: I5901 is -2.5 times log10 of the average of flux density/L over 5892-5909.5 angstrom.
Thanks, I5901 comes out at 0.33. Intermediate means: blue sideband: 32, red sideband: 33.5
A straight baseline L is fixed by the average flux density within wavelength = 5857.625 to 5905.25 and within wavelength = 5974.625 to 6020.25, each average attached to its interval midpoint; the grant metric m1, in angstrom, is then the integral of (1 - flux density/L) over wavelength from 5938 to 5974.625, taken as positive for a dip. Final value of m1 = -2.08 angstrom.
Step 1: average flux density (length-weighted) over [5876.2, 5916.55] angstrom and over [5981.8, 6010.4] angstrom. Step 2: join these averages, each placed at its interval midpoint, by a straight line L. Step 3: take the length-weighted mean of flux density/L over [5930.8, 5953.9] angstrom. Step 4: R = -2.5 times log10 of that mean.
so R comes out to -0.09 mag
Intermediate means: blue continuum 26.6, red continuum 33.5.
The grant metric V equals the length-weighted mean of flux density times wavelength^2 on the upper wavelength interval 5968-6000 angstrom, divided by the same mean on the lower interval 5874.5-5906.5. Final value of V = 1.38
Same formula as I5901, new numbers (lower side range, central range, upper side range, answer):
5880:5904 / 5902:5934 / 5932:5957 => -0.17 mag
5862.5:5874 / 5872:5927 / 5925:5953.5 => 0.16 mag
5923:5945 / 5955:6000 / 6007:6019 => -0.02 mag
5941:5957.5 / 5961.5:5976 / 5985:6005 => -0.02 mag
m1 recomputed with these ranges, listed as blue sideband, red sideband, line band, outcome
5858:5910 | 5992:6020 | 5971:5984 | -0.4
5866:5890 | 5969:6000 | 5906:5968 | -0.6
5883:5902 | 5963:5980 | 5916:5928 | -3.3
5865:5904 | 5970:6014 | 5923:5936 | -1.4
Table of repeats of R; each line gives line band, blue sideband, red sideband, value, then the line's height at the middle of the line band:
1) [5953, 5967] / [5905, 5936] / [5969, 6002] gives -0.01 mag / 33.1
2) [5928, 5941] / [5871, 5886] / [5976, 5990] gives 0.01 mag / 32.9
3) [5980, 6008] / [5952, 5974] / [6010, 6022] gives -0.01 mag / 33.4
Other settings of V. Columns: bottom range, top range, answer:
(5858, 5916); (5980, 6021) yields 1.23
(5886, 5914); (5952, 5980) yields 1.40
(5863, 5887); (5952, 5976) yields 1.07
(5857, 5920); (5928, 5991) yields 1.18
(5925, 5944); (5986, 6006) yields 1.06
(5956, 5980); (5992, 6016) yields 1.01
